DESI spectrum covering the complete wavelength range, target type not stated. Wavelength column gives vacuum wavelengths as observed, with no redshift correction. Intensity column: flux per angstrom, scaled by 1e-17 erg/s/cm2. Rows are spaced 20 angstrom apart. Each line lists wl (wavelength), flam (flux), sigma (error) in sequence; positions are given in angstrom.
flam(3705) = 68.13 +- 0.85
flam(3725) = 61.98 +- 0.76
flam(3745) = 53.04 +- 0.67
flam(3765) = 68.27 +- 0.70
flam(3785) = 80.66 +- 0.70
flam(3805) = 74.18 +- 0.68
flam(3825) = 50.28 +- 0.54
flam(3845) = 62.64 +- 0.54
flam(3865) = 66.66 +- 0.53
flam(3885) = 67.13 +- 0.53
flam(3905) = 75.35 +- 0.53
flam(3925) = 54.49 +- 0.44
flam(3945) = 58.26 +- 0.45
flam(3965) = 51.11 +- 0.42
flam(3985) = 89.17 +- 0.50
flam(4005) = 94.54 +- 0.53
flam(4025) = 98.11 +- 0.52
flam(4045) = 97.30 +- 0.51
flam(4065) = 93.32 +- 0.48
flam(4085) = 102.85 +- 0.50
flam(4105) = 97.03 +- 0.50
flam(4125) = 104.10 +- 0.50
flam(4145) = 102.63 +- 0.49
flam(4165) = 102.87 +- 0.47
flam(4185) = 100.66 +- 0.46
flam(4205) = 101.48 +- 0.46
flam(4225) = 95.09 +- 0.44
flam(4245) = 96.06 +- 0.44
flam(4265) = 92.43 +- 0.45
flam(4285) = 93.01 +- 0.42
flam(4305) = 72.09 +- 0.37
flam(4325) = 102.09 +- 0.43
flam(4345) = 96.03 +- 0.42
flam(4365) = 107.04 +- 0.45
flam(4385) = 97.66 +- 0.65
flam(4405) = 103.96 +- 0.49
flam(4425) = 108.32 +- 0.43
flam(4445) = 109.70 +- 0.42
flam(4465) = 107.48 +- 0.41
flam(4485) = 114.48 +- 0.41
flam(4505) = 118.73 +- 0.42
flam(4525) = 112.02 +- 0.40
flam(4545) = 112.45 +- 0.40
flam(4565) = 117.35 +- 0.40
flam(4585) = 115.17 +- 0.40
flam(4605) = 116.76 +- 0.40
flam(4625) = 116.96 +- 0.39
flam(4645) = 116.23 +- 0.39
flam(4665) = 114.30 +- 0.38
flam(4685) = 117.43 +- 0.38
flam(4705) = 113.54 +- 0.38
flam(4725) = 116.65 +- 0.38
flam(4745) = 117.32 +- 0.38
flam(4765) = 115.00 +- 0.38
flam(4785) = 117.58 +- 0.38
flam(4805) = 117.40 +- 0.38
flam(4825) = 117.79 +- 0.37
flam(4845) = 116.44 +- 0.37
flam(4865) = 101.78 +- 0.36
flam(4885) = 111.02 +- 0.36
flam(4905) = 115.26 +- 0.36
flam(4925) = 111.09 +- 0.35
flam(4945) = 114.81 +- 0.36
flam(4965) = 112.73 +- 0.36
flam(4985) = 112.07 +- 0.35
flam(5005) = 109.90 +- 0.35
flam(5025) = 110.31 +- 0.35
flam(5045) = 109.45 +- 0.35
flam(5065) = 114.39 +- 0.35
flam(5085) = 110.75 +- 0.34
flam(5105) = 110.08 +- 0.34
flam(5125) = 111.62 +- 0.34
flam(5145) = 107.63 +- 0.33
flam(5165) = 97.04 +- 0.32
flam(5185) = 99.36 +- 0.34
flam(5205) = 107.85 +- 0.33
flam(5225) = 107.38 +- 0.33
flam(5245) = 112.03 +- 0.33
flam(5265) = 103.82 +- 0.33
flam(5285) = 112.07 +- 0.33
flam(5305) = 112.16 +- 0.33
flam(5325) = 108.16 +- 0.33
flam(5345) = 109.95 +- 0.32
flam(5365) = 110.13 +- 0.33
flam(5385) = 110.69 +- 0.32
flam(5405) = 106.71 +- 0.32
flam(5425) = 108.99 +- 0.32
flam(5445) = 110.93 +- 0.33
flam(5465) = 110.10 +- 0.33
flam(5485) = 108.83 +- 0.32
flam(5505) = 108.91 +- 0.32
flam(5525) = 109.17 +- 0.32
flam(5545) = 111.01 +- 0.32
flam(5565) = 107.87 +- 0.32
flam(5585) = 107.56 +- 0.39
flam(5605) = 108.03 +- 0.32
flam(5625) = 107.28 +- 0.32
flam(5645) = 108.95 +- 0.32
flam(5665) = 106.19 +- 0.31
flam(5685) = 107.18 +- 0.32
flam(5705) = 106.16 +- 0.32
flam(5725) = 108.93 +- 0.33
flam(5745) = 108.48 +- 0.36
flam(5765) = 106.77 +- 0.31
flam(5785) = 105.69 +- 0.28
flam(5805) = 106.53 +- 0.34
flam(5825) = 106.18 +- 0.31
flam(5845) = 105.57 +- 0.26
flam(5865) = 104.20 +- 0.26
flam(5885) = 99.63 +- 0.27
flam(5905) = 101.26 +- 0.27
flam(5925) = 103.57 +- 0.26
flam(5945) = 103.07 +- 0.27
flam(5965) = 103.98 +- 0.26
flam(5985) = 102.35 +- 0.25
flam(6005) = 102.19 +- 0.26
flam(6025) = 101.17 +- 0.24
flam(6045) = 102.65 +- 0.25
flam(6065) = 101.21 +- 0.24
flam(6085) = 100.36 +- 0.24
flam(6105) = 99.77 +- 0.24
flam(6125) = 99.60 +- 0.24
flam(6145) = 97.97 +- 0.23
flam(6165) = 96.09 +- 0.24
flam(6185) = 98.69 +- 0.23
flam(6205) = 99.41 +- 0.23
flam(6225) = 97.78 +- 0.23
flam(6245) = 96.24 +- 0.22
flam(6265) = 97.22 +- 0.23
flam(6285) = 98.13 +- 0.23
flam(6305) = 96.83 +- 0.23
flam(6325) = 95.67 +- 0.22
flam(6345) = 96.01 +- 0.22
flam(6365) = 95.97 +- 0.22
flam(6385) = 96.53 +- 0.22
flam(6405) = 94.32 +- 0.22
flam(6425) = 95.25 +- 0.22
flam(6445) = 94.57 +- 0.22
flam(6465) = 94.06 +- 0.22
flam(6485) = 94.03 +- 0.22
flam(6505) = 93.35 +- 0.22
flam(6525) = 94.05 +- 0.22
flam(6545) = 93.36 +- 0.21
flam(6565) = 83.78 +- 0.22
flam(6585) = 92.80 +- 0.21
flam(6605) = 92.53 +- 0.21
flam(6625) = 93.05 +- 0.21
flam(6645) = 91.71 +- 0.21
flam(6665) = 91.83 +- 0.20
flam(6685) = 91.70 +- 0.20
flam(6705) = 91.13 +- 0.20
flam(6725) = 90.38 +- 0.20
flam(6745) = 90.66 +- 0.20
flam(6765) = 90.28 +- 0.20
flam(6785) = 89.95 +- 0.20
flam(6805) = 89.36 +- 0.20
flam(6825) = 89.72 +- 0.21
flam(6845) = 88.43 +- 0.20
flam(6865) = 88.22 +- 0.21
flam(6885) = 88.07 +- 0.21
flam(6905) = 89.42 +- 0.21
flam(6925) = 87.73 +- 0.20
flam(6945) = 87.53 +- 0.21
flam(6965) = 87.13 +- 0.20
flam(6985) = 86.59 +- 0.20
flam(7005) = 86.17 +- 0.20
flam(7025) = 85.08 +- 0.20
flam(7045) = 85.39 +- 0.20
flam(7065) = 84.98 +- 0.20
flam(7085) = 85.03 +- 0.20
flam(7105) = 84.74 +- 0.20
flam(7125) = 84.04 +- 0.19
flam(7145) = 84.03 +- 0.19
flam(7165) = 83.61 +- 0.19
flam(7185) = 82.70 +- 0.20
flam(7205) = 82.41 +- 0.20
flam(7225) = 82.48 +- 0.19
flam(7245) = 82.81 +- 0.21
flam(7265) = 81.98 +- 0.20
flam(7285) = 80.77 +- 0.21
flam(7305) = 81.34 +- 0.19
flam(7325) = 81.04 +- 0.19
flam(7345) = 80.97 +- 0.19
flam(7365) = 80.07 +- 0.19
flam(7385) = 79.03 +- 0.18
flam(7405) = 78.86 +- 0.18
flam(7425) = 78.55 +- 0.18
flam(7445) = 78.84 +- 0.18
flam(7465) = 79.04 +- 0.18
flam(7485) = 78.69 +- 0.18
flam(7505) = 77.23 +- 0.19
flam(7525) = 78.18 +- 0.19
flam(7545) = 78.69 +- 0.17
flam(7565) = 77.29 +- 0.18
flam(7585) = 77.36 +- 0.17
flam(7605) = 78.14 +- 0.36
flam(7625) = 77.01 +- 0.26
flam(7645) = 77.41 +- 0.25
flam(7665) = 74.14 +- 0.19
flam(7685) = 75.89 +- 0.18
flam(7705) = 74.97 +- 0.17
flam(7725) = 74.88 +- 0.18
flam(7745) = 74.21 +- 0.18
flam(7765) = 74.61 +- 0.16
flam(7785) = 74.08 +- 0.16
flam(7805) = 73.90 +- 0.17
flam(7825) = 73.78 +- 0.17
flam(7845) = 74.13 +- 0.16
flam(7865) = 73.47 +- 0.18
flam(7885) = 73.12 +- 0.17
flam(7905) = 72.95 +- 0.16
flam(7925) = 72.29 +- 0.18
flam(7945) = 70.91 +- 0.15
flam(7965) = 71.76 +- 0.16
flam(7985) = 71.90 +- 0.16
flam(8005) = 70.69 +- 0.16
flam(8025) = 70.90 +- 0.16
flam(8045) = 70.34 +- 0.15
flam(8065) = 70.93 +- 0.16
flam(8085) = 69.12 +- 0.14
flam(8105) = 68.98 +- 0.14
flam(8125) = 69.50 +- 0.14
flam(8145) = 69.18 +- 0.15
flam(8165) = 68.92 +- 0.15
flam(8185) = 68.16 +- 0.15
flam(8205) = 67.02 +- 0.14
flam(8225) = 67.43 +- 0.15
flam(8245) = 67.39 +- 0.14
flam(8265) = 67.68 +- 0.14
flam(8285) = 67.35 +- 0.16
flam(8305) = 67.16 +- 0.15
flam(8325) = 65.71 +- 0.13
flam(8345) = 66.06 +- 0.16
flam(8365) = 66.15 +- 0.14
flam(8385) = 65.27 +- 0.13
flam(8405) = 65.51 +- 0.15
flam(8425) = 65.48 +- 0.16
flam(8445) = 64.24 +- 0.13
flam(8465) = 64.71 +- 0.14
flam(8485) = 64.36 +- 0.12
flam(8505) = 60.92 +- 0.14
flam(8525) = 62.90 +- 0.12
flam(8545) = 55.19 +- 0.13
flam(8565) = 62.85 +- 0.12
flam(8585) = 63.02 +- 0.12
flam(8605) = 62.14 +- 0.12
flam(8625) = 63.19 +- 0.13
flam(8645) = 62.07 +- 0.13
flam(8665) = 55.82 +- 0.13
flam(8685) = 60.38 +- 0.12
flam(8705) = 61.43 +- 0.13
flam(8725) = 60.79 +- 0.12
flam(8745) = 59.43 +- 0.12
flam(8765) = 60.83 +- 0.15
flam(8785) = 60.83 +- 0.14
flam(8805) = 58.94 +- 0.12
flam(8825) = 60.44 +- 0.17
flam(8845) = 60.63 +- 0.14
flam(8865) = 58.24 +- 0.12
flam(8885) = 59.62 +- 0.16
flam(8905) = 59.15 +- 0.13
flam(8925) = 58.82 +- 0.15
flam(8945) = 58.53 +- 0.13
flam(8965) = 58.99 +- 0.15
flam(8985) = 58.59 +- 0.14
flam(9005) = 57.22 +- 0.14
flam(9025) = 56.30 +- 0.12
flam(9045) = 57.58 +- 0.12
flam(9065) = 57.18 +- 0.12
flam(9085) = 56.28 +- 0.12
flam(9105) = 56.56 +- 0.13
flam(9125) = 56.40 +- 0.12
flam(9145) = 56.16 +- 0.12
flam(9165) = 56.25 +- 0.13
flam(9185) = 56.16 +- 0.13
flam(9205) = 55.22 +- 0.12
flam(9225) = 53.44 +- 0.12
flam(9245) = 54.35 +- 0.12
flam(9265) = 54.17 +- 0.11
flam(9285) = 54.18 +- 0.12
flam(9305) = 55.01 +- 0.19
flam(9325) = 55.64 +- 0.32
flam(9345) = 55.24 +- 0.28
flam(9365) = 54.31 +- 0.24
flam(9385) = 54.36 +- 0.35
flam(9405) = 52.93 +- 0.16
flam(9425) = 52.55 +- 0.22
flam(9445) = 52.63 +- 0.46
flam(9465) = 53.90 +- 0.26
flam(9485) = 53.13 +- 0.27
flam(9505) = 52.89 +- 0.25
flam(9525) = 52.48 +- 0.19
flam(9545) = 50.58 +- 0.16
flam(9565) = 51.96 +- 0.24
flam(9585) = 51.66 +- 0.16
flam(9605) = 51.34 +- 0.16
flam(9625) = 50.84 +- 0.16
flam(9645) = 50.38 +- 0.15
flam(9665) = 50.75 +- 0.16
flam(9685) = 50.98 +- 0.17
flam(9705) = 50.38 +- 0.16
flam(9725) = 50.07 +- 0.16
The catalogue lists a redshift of 0.00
